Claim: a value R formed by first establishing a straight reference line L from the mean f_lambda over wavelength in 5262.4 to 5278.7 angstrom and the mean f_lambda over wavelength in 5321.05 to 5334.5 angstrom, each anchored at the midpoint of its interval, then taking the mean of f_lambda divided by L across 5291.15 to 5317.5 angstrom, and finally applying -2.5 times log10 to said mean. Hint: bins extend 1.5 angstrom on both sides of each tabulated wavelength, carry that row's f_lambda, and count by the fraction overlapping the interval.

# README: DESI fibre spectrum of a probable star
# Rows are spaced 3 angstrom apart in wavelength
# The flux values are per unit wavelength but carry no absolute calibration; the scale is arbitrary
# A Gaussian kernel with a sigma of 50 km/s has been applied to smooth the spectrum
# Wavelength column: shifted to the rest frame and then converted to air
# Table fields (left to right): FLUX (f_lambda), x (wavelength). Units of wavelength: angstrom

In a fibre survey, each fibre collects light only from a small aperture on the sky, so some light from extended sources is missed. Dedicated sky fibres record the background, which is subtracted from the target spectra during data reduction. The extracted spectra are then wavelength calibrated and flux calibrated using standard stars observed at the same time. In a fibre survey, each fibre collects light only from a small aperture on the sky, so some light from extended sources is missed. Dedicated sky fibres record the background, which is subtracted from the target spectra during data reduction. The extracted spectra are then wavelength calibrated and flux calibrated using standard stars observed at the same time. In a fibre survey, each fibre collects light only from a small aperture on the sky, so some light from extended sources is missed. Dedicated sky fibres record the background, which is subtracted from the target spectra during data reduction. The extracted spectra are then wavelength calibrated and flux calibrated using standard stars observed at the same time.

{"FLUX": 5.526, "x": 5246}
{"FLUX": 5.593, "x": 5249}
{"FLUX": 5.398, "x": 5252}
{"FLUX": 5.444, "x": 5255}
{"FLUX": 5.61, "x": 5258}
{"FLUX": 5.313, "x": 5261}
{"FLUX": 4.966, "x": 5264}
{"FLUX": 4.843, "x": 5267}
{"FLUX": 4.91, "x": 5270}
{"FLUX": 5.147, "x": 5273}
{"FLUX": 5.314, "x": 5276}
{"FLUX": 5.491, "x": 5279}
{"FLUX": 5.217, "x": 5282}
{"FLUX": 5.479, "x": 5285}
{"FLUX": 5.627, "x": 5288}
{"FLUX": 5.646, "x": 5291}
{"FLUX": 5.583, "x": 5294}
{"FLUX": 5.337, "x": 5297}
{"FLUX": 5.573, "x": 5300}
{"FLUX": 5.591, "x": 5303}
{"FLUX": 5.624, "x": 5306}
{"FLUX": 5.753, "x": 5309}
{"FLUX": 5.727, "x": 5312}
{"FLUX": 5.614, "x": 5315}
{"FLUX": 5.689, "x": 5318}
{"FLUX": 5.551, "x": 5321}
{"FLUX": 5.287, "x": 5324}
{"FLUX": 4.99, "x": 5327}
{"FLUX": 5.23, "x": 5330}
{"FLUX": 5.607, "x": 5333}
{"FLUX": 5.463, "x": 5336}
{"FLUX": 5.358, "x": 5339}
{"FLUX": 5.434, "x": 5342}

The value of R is -0.08 mag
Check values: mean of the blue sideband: 5.07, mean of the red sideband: 5.31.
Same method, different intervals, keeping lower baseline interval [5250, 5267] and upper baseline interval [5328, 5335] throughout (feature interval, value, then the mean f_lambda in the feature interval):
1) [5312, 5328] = -0.018 mag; 5.47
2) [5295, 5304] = -0.029 mag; 5.5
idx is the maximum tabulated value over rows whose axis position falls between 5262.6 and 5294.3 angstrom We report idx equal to 5.646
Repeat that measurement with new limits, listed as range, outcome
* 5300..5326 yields 5.753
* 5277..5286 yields 5.491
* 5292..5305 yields 5.591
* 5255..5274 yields 5.61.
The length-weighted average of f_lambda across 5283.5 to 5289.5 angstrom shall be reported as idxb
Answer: 5.55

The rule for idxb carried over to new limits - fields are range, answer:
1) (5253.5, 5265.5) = 5.33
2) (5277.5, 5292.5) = 5.49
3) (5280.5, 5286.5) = 5.35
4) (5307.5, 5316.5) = 5.7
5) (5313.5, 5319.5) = 5.65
